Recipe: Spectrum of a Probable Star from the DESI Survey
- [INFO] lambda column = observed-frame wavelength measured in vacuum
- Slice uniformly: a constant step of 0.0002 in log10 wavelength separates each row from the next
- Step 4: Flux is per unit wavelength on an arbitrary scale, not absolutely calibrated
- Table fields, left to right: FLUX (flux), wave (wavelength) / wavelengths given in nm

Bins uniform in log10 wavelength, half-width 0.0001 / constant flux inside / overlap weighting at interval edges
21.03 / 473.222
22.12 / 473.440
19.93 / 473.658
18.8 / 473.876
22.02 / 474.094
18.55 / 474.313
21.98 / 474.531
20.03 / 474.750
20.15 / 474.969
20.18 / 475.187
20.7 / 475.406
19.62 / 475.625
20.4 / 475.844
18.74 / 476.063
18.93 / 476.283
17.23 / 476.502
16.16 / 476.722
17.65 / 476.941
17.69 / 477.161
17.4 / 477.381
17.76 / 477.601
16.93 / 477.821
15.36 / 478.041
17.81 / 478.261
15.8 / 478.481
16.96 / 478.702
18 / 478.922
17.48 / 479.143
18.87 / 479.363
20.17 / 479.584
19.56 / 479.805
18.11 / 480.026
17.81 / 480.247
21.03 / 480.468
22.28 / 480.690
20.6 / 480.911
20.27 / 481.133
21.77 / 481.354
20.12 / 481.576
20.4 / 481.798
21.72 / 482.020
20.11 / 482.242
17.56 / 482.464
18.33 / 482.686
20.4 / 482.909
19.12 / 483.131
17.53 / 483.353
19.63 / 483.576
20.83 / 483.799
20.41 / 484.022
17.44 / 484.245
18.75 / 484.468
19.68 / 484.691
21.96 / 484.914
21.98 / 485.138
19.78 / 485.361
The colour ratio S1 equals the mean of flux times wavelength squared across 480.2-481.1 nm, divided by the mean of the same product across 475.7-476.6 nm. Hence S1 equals 1.11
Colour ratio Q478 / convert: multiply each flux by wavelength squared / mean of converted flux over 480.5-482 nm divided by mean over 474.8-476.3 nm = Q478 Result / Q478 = 1.1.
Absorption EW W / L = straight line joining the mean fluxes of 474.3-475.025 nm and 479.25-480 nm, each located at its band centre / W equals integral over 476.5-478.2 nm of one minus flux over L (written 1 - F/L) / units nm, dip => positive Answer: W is 0.24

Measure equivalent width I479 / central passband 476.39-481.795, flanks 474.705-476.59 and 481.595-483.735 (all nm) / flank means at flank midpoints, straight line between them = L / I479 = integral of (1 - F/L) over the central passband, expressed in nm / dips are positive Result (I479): 0.28 nm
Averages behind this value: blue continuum 19.6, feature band 18.5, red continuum 19.5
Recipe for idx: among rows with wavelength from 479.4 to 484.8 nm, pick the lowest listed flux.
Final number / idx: 17.44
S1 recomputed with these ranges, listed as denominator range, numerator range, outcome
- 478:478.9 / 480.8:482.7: 1.22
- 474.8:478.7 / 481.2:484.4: 1.11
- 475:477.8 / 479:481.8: 1.09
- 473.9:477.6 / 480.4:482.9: 1.09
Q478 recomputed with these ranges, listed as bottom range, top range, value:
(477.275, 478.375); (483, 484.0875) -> 1.17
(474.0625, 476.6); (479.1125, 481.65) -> 1.03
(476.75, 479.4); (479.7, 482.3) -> 1.19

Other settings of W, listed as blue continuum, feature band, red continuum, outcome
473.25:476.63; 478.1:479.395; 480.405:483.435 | 0.176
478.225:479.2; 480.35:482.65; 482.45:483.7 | -0.286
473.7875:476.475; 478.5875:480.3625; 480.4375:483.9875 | 0.147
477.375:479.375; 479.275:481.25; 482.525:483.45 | -0.226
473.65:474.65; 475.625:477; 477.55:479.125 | 0.019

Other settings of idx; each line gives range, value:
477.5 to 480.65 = 15.36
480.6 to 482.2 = 20.12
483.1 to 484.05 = 17.53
